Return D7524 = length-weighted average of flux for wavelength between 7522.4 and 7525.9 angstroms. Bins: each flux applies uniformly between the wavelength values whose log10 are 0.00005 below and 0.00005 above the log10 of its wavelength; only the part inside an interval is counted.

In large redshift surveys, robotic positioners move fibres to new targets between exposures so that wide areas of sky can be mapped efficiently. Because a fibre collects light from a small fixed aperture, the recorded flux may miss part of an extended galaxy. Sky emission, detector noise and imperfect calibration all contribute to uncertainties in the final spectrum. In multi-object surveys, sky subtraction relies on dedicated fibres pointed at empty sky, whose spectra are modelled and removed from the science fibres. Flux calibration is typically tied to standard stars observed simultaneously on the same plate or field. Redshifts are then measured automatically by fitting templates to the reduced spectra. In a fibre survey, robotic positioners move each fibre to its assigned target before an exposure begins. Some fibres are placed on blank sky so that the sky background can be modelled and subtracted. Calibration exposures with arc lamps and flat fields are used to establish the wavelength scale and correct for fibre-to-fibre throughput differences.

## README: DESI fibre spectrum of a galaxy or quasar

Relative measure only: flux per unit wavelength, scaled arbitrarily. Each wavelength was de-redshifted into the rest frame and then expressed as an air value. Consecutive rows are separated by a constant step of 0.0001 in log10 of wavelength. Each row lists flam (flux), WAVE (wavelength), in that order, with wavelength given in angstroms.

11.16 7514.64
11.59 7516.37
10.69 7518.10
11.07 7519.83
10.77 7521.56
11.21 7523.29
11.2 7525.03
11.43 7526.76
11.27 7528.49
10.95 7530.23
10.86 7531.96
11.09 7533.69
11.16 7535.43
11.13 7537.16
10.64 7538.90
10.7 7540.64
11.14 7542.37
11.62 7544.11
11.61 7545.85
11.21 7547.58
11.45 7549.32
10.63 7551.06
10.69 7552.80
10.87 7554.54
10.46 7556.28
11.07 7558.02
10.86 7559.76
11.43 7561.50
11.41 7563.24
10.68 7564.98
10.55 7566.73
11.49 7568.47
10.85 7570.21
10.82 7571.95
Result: 11.2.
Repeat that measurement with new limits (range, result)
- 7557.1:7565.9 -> 11.1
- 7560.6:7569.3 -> 11.1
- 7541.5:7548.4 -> 11.4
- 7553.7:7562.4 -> 10.9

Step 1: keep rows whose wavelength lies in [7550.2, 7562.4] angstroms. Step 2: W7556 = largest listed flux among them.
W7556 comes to 11.43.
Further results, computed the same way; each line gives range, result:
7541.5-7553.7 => 11.62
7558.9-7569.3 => 11.49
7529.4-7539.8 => 11.16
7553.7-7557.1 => 10.87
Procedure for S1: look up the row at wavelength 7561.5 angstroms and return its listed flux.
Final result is 11.43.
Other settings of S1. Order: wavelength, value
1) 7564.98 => 10.68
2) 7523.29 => 11.21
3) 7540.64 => 10.7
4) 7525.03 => 11.2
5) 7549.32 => 11.45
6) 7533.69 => 11.09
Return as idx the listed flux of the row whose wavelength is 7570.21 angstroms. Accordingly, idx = 10.85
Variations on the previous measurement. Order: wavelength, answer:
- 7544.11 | 11.62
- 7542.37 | 11.14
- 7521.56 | 10.77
